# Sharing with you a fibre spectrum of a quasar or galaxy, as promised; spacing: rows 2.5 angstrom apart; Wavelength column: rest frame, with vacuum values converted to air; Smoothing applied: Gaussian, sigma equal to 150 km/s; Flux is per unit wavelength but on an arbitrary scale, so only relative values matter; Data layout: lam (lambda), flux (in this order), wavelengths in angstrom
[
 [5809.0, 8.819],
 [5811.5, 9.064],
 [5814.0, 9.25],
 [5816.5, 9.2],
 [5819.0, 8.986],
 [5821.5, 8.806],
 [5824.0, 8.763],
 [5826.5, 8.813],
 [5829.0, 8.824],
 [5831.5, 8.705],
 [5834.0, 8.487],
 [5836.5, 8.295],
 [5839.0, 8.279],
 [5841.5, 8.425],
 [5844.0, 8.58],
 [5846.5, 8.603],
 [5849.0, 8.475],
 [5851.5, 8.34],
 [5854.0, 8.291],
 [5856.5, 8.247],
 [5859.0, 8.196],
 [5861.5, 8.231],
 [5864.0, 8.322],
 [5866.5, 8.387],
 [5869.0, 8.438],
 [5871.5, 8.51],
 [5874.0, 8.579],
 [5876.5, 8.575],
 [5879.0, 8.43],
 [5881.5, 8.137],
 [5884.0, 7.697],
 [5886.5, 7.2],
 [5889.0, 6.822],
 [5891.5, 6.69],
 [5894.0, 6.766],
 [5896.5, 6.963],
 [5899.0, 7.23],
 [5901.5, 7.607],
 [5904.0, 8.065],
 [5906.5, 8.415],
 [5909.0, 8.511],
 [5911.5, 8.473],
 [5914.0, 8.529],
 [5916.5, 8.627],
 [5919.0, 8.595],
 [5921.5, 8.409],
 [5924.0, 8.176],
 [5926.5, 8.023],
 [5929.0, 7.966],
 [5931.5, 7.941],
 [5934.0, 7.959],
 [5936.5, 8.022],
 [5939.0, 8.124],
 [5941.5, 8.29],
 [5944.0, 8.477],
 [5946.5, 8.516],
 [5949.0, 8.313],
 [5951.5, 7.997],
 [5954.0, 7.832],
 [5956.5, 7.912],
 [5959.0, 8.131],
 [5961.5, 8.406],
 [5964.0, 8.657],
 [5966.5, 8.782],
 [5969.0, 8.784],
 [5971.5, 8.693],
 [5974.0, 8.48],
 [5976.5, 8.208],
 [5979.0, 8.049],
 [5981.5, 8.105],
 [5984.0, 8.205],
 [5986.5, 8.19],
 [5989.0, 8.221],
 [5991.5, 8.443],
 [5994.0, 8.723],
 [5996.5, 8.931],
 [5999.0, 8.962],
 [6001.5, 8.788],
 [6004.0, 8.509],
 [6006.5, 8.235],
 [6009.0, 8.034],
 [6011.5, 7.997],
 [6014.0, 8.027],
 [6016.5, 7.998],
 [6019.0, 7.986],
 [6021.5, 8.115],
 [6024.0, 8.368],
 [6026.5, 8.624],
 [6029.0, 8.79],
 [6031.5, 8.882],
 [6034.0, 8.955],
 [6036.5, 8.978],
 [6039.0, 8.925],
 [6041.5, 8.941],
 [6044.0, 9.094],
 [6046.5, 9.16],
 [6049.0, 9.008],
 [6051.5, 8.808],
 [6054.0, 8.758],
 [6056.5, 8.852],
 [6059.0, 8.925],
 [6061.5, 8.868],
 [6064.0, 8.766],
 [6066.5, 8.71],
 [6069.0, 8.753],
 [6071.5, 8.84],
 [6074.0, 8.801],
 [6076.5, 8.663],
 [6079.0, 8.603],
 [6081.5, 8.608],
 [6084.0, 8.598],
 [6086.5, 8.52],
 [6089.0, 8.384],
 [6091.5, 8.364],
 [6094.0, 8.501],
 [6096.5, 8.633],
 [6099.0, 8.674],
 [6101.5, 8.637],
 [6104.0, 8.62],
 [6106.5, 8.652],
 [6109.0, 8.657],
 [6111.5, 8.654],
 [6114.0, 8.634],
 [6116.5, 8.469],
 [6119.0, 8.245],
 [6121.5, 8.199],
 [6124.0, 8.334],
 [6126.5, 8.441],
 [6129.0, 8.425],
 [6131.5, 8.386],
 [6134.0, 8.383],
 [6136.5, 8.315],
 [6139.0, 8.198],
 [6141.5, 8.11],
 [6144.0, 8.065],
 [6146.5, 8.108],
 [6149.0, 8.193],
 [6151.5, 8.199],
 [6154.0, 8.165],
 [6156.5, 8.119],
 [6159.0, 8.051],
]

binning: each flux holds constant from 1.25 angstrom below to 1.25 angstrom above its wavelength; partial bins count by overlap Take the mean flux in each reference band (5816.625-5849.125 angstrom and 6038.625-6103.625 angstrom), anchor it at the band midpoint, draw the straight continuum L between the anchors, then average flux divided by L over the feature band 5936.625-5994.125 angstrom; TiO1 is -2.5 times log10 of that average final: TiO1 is 0.05 mag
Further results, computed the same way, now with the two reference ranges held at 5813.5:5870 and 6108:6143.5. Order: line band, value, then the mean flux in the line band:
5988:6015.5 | 0.00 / 8.44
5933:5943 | 0.05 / 8.11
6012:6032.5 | 0.01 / 8.33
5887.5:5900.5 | 0.23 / 6.91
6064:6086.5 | -0.04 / 8.69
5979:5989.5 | 0.04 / 8.16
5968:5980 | 0.00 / 8.44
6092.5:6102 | -0.03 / 8.6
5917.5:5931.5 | 0.04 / 8.21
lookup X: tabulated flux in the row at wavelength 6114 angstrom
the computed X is 8.634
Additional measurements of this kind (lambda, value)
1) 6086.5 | 8.52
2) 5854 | 8.291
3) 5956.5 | 7.912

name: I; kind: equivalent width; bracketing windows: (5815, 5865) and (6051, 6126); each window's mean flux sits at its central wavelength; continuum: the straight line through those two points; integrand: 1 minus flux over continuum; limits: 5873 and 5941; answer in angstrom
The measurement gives 4.9 angstrom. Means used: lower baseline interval 8.55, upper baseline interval 8.62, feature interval 7.95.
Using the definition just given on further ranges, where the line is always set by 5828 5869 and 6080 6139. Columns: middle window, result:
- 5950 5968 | 0.4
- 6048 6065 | -0.8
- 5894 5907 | 1.4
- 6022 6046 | -1.0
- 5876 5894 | 1.9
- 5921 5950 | 0.9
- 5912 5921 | -0.1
